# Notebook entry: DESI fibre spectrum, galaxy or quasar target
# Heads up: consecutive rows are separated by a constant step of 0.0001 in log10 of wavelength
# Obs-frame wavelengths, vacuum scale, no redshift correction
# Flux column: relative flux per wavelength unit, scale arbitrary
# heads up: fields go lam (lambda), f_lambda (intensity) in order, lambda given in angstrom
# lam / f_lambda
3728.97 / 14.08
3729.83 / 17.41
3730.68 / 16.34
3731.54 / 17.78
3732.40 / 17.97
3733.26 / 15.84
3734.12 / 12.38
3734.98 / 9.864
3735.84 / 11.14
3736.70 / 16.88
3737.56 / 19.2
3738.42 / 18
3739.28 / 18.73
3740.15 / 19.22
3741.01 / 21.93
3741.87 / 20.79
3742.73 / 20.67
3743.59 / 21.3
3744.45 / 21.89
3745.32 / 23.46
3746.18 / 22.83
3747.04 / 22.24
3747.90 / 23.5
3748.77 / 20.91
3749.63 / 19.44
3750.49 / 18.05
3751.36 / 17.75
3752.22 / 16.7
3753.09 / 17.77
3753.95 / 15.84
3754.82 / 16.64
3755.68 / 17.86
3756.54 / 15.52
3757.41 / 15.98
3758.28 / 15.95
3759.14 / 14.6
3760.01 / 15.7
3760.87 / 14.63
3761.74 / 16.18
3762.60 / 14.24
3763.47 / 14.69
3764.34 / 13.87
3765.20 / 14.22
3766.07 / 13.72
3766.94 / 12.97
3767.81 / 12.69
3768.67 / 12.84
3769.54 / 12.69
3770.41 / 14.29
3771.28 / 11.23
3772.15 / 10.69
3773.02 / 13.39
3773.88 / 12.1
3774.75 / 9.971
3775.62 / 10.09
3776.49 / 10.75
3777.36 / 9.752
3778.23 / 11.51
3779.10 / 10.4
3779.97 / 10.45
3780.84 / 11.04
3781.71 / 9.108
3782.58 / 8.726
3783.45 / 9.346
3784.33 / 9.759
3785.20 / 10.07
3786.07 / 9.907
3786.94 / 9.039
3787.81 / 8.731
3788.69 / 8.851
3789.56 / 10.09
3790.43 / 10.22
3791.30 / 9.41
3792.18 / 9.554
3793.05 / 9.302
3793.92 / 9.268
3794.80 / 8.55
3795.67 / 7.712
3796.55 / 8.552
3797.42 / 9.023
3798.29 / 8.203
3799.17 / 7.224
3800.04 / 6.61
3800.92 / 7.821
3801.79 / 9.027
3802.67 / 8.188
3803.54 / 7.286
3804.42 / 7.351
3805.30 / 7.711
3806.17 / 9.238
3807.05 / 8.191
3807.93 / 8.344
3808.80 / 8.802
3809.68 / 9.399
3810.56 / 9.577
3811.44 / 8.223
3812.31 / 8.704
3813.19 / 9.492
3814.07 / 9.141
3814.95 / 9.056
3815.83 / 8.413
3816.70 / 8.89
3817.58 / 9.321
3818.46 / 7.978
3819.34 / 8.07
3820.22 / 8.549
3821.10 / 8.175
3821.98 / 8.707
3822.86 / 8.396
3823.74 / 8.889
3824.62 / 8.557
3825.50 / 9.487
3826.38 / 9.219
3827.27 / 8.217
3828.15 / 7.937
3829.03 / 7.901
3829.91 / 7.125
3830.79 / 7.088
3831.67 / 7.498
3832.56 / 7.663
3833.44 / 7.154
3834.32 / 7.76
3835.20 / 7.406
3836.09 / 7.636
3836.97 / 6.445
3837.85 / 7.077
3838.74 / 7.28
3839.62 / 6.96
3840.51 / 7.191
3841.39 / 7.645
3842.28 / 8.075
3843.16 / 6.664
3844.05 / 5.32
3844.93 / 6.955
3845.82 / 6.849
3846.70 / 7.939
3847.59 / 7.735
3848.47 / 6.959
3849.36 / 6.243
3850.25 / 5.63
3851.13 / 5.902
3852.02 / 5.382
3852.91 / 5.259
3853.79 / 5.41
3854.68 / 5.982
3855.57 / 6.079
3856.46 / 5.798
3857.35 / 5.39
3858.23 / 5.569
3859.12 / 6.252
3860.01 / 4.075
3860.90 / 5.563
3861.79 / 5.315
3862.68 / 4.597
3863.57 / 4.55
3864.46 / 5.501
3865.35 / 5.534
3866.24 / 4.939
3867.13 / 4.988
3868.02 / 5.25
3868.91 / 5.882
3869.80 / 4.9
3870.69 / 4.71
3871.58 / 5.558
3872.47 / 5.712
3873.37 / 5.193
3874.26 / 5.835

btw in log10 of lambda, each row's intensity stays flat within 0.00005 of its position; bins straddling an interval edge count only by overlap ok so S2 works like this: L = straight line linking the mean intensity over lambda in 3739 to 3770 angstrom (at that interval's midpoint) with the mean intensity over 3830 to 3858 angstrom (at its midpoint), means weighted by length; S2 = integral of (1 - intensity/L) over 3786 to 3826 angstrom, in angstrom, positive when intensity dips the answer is 8.8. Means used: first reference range 17.4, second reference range 6.72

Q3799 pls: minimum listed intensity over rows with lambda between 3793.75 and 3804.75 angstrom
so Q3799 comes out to 6.61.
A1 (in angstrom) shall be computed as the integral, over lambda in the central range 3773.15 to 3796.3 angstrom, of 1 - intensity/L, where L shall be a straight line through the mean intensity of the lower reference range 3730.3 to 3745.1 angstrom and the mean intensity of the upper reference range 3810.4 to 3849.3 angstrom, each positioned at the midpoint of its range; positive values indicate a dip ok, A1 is 5.3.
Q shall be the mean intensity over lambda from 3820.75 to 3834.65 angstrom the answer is 8.11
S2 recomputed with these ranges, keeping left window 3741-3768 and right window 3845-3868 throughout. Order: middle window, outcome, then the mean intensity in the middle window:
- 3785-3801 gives 5.2 angstrom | 8.85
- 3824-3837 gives 1.4 angstrom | 7.86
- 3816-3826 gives 1.2 angstrom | 8.64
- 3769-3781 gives 3.1 angstrom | 11.3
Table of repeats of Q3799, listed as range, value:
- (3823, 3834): 7.088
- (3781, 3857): 5.259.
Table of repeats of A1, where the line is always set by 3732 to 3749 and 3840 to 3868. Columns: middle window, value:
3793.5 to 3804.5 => 3.74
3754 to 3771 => 1.80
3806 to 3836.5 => 3.97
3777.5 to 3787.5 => 2.98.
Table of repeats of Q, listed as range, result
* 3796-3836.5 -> 8.28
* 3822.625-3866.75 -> 6.71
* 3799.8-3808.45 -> 8.02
